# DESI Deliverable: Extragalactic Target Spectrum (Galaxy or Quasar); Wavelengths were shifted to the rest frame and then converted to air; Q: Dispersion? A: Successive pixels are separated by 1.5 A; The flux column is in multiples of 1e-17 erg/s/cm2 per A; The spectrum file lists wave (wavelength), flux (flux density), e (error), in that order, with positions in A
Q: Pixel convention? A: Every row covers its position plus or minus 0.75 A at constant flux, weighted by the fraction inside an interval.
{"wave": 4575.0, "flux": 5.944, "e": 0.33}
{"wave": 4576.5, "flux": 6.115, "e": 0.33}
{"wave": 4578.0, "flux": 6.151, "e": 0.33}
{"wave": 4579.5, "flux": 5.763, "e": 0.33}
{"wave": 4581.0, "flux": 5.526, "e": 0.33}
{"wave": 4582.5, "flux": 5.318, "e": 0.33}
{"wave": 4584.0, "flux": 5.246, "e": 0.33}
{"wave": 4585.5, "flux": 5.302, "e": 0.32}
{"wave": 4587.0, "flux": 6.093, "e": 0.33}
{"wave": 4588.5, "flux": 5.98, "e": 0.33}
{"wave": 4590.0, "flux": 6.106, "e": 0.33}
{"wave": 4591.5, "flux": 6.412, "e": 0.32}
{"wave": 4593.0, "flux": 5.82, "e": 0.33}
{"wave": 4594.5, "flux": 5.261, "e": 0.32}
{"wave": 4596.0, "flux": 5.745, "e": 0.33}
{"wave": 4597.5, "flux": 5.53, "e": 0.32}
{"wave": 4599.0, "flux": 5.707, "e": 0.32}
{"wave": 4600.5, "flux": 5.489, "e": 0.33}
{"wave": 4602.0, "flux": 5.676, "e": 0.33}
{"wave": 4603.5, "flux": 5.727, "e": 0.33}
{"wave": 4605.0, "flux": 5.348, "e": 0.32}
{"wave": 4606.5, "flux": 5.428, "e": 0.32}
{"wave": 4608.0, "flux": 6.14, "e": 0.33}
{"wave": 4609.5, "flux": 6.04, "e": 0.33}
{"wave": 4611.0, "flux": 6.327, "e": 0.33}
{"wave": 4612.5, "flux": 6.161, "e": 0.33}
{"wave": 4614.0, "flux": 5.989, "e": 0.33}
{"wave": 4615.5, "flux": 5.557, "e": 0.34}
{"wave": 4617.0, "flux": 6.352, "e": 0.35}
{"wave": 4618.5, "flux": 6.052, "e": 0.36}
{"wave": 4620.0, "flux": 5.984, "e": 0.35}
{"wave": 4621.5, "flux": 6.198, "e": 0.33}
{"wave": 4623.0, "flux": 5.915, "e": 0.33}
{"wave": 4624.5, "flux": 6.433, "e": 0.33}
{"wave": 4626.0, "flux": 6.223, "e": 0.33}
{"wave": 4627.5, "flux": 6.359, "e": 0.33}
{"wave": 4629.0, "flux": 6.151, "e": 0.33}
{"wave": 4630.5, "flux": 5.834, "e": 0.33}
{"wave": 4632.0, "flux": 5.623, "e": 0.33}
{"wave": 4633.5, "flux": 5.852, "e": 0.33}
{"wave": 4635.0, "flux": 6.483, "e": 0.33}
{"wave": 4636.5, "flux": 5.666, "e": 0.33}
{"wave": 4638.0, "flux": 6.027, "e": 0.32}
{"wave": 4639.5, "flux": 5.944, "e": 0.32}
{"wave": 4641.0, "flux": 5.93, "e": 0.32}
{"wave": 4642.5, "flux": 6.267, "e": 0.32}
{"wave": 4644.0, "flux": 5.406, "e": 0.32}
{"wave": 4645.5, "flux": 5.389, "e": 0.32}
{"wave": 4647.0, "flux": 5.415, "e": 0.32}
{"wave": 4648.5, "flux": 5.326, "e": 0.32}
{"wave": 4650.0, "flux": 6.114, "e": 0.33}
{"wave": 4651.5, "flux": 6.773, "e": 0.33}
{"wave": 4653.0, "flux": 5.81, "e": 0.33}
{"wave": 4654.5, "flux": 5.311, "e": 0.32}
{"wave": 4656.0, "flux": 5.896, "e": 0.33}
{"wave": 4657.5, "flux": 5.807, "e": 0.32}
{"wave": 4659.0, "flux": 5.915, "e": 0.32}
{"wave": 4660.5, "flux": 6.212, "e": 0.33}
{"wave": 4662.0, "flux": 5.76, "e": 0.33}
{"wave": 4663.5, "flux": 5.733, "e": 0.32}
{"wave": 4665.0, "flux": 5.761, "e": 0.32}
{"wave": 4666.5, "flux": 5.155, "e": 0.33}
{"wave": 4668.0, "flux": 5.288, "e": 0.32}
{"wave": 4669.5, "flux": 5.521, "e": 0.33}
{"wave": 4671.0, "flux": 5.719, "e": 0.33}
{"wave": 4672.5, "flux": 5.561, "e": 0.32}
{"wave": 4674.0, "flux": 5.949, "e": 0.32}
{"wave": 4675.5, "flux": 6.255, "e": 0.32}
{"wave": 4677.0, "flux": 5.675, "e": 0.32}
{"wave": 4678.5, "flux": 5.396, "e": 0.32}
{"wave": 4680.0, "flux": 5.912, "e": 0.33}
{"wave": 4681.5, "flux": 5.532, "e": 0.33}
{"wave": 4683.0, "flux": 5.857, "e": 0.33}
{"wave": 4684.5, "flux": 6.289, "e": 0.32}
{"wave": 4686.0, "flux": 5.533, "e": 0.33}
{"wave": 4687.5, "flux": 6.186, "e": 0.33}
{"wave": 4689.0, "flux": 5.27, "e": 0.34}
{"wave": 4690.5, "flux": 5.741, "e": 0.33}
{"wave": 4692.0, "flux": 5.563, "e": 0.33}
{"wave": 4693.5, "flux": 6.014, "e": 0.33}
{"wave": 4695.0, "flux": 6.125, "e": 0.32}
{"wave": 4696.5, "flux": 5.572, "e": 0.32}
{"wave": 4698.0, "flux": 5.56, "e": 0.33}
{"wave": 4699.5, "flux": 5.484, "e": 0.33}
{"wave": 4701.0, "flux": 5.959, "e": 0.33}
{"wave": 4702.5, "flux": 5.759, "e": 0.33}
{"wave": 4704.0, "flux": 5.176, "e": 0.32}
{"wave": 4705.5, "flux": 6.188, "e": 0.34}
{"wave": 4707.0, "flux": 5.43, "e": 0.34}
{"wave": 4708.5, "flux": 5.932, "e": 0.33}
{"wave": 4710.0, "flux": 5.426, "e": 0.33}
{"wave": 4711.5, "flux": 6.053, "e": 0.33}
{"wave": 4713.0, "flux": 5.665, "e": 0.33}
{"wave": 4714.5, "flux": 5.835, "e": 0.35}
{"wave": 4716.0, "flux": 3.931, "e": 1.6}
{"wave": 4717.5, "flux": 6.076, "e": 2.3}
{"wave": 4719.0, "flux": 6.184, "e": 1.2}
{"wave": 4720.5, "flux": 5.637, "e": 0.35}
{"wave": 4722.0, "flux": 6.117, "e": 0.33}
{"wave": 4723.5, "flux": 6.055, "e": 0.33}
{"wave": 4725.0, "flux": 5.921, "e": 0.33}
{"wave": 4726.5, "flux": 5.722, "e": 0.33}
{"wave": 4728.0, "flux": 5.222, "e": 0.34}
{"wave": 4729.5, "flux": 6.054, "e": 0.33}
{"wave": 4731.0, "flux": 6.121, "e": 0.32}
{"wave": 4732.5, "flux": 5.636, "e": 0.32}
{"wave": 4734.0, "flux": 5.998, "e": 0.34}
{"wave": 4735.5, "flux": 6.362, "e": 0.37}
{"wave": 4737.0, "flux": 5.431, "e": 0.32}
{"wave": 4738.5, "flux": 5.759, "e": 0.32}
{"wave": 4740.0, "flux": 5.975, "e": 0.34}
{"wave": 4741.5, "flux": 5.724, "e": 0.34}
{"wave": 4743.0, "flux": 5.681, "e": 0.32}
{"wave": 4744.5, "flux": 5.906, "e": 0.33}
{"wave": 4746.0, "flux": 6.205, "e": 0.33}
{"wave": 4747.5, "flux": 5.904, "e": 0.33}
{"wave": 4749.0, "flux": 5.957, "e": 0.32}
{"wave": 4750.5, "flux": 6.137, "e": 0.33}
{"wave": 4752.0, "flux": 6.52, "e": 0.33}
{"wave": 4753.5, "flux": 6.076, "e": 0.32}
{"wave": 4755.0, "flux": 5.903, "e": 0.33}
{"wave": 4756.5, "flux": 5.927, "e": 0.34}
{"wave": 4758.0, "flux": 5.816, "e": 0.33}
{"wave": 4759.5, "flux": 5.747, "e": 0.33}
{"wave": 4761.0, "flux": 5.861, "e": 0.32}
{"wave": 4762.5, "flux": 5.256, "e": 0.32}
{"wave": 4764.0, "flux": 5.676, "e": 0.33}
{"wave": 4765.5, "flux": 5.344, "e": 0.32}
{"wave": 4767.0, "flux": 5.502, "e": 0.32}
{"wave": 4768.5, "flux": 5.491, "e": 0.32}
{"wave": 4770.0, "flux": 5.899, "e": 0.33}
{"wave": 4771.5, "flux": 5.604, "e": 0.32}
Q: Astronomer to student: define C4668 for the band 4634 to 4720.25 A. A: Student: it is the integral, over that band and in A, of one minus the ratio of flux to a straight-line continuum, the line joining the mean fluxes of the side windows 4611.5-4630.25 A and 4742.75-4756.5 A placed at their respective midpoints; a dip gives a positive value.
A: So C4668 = 4.7 A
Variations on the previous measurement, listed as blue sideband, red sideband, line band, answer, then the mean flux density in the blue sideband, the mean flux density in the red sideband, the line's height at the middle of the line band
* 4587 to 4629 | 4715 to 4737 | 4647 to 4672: 0.51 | 5.93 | 5.78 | 5.86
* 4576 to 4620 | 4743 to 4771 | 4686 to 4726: 0.71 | 5.81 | 5.83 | 5.83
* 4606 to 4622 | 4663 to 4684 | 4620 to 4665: -0.49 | 6.03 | 5.67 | 5.86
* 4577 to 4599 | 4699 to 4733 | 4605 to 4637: -1.62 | 5.74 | 5.72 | 5.73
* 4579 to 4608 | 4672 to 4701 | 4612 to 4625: -0.84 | 5.67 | 5.77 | 5.7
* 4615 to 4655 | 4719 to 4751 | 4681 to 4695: 0.27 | 5.95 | 5.89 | 5.92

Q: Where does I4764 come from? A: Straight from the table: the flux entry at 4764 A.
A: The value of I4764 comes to 5.676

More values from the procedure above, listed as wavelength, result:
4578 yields 6.151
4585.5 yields 5.302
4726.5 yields 5.722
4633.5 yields 5.852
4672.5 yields 5.561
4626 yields 6.223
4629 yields 6.151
